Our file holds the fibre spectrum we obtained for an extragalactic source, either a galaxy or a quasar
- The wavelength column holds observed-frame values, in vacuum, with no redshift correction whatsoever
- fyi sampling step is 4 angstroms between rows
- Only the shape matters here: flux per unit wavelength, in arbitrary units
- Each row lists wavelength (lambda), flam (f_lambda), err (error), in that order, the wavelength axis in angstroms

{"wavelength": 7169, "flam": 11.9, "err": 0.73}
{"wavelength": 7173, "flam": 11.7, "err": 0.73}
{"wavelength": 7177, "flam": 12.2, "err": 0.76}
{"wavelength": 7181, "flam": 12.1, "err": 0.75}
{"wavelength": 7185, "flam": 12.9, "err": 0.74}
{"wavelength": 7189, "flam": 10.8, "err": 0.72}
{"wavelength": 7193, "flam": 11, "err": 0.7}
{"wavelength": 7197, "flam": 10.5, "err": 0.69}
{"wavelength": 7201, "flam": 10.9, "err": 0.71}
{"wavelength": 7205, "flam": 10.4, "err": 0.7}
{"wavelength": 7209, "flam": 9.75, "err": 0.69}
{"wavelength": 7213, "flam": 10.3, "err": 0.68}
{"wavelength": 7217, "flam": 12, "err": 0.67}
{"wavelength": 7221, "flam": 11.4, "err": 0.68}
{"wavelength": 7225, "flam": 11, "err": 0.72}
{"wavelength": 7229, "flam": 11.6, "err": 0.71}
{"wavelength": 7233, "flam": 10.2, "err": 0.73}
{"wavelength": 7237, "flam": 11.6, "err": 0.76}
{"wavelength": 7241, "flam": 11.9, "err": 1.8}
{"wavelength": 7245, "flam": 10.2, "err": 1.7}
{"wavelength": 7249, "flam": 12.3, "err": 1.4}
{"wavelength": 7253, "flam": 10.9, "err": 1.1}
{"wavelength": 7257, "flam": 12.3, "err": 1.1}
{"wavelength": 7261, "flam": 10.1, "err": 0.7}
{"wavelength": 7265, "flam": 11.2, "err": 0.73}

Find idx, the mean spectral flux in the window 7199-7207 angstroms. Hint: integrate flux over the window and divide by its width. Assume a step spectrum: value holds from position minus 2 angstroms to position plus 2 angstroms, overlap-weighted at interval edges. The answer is 10.7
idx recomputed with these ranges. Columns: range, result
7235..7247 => 11.2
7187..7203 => 10.8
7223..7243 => 11.3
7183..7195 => 11.6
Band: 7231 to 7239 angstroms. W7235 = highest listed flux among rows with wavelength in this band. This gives 11.6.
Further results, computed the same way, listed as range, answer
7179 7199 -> 12.9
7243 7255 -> 12.3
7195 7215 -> 10.9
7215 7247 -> 12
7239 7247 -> 11.9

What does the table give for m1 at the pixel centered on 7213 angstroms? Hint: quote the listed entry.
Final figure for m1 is 10.3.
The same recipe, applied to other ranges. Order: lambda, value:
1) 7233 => 10.2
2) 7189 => 10.8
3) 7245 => 10.2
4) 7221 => 11.4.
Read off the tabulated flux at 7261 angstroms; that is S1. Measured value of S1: 10.1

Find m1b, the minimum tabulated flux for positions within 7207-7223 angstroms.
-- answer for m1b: 9.75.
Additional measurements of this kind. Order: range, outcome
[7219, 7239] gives 10.2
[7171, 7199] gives 10.5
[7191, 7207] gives 10.4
